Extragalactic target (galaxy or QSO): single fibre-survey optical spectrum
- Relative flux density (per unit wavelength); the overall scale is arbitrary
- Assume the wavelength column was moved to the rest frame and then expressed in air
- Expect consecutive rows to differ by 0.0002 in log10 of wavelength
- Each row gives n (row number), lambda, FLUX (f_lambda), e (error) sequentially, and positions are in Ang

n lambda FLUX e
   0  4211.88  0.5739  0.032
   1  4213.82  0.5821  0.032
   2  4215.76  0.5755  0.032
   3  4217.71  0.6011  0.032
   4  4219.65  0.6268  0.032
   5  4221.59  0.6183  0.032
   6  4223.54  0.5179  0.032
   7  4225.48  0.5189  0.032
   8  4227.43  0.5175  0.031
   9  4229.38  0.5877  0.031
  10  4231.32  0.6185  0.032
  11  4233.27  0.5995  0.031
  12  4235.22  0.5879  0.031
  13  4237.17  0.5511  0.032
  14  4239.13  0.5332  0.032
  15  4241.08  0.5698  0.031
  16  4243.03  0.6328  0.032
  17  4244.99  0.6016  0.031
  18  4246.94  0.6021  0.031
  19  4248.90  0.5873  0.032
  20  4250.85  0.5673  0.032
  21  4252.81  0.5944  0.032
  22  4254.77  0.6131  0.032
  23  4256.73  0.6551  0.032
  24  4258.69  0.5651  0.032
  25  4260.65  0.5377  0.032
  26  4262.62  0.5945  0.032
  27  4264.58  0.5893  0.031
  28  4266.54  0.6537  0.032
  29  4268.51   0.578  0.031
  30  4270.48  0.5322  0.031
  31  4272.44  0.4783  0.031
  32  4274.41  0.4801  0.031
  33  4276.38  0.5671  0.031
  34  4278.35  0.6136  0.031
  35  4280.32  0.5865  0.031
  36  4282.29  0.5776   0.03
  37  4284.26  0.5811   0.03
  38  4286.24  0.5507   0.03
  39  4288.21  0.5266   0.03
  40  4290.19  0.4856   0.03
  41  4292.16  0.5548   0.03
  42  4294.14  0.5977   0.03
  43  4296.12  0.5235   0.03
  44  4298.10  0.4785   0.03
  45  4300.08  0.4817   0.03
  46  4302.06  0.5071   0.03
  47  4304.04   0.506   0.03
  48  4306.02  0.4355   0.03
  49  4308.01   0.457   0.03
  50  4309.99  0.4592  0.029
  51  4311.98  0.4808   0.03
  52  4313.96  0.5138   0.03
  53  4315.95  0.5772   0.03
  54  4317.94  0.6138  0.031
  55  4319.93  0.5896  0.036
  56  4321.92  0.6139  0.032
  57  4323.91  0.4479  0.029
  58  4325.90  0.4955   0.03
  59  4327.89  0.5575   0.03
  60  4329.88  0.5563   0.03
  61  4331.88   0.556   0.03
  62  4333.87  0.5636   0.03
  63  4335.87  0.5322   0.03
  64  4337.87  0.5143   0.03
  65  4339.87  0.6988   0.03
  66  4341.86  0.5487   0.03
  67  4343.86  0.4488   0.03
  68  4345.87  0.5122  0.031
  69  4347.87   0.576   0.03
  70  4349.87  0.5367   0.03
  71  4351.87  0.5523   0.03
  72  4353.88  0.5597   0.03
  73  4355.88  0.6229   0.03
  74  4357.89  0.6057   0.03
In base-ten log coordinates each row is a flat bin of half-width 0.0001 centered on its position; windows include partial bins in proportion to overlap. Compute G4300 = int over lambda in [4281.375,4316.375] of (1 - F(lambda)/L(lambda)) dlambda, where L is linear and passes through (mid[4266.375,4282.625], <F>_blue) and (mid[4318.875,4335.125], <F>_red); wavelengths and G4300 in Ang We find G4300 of 2.4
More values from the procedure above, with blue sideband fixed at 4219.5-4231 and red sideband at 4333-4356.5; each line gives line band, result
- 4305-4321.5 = 1.1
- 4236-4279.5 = -1.3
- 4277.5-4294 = -0.1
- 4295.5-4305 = 1.0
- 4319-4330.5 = 0.3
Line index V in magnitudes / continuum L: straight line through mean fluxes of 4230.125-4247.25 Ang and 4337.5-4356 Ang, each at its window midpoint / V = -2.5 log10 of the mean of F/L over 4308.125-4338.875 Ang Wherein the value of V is 0.05 mag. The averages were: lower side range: 0.588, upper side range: 0.556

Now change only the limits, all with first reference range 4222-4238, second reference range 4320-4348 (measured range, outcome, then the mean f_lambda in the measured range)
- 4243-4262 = -0.06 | 0.594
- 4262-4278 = -0.01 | 0.561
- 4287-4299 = 0.05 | 0.529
